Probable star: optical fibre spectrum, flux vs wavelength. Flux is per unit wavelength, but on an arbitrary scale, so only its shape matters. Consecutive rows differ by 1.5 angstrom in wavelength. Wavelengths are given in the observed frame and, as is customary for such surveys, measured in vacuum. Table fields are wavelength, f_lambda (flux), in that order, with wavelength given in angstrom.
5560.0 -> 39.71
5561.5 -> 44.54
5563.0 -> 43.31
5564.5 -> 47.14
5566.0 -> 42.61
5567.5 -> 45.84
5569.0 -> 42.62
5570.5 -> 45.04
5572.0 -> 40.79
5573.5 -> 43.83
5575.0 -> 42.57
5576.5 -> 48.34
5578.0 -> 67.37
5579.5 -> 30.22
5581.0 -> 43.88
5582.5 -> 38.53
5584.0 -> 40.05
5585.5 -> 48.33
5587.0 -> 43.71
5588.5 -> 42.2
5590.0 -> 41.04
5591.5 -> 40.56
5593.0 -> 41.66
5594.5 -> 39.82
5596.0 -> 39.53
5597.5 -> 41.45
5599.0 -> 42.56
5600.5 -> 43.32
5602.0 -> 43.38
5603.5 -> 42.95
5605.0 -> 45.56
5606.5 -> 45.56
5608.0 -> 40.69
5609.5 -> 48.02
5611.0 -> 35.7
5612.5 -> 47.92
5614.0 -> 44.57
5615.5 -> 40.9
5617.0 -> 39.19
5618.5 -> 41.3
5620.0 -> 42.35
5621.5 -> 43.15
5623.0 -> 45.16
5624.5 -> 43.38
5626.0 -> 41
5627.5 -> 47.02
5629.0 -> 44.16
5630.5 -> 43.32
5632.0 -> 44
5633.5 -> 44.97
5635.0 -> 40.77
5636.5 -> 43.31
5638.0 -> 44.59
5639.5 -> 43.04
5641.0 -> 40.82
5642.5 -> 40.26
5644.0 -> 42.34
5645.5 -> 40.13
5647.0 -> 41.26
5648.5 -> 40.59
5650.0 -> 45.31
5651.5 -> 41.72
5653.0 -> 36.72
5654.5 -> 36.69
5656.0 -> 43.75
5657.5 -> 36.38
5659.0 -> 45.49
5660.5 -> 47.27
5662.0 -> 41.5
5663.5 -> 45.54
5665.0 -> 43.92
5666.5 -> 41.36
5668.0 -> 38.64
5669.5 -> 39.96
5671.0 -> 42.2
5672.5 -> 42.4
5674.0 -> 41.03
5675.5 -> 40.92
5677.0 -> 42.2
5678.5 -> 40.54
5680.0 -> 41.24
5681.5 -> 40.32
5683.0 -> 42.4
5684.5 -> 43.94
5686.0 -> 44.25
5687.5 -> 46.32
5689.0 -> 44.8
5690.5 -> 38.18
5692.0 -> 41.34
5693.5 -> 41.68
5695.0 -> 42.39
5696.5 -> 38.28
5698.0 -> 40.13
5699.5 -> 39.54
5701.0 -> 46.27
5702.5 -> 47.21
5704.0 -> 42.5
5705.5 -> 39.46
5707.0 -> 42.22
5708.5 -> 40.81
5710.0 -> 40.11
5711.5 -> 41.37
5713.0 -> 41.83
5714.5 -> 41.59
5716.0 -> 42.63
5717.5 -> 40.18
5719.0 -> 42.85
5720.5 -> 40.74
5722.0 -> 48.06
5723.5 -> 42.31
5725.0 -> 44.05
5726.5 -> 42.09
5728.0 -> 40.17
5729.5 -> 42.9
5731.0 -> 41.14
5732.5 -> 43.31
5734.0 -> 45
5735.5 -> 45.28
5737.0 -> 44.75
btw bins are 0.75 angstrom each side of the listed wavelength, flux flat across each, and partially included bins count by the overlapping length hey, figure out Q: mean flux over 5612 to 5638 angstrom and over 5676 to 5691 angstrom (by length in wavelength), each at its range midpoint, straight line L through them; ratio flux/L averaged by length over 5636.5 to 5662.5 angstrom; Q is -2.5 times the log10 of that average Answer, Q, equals 0.033 mag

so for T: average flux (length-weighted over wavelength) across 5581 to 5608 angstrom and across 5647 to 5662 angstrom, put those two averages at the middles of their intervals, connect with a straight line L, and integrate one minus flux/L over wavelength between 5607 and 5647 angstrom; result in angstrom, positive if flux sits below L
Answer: -0.8 angstrom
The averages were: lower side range 42.4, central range 42.8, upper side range 41.5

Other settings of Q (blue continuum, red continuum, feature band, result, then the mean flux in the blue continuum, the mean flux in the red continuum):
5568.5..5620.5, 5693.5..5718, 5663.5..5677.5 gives 0.01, 43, 41.7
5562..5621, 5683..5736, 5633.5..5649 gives 0.03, 43.2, 42.4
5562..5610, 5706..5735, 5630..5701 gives 0.02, 43.5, 42.3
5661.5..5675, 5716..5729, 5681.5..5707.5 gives 0.00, 41.8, 42.6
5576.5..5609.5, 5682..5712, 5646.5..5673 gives 0.02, 43.2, 42.2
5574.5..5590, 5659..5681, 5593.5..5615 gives 0.02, 44.4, 42.1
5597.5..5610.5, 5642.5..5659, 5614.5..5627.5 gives 0.01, 43.7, 40.7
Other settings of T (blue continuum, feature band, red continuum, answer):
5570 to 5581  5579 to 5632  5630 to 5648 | 1.8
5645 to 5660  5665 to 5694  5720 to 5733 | -0.2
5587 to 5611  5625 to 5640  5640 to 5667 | -0.6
